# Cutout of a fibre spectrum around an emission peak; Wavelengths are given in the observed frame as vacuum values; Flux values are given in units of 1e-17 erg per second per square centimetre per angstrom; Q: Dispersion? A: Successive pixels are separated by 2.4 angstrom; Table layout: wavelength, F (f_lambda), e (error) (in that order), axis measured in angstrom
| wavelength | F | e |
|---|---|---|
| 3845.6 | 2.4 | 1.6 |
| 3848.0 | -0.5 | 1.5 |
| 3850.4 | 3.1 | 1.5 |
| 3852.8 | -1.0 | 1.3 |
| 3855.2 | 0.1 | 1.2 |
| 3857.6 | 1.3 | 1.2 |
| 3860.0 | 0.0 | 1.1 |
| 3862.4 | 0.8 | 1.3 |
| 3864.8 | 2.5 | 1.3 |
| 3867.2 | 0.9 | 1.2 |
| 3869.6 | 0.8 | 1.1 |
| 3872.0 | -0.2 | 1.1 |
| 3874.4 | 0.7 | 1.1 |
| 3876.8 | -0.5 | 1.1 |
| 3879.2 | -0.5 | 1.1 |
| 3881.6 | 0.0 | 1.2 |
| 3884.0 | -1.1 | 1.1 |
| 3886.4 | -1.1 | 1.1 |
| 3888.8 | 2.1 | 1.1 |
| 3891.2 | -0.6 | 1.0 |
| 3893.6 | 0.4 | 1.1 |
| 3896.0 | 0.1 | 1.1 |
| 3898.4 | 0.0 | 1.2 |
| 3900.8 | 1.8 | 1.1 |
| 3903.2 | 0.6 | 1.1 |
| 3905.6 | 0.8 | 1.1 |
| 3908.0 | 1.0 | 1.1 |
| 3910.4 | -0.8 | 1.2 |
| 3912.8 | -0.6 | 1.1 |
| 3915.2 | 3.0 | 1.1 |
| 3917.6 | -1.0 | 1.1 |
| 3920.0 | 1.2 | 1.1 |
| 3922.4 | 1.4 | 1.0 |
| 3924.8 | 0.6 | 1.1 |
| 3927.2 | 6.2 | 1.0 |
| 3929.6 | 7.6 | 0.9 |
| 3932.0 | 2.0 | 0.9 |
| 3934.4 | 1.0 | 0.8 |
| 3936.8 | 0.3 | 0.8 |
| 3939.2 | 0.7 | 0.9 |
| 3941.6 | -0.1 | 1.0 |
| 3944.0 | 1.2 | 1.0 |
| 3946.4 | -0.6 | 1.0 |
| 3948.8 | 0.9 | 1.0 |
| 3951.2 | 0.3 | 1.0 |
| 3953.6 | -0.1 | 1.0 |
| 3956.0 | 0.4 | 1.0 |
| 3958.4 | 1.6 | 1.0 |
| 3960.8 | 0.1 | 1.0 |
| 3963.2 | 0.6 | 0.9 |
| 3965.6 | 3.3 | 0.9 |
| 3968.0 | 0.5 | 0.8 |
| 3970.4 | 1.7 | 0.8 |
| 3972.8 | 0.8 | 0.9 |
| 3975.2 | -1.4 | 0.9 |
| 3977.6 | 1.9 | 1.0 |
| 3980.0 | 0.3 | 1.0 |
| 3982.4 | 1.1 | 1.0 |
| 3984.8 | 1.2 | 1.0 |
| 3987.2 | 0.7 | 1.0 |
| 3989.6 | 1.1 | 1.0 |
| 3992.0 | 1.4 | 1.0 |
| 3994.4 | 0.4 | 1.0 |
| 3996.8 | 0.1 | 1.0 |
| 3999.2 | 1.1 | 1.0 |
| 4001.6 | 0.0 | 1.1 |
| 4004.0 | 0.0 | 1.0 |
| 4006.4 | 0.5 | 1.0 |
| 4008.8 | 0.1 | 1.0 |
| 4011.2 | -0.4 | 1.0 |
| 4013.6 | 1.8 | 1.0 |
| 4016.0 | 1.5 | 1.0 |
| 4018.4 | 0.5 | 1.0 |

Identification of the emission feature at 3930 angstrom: [O II] 3727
